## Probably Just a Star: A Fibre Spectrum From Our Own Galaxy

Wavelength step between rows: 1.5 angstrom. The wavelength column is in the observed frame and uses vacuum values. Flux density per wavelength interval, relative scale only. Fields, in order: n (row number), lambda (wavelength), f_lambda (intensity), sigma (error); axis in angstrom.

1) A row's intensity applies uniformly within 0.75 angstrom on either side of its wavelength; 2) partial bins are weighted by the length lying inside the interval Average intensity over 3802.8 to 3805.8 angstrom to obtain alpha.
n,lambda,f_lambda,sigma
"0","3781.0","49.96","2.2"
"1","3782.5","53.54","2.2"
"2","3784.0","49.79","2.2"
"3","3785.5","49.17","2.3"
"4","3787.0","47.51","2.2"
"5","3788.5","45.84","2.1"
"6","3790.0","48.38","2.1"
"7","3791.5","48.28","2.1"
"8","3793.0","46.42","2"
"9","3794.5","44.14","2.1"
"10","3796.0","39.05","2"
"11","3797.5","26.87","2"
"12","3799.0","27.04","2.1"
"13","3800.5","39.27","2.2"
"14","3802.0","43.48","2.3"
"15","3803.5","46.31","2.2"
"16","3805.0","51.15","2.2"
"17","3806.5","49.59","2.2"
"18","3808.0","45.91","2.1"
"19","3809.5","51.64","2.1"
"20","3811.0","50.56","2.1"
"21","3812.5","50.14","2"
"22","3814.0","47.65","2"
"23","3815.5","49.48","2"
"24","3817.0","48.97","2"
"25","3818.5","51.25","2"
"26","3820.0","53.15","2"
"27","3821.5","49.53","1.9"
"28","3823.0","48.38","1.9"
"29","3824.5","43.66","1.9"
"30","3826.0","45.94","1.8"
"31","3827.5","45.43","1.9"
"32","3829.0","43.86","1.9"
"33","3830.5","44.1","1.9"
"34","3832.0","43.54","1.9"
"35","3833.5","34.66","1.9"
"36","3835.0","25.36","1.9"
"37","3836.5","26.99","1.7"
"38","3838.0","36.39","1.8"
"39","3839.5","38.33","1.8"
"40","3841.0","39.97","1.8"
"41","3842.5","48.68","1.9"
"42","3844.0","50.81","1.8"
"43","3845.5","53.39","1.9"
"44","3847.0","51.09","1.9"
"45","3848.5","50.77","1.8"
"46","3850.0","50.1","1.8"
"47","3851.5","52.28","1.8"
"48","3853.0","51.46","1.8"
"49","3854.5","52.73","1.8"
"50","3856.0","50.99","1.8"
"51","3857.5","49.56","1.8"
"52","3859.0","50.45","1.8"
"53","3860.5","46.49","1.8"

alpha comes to 48.8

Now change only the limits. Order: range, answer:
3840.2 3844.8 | 46.5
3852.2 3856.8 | 51.7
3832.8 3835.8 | 29.9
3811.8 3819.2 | 49.5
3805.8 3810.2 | 49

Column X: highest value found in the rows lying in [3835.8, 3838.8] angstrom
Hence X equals 36.39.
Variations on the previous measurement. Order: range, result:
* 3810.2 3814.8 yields 50.56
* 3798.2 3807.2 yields 51.15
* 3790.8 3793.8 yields 48.28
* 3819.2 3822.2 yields 53.15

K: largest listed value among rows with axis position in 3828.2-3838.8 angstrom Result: 44.1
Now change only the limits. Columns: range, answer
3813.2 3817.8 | 49.48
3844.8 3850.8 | 53.39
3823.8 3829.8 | 45.94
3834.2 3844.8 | 50.81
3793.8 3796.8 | 44.14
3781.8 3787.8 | 53.54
